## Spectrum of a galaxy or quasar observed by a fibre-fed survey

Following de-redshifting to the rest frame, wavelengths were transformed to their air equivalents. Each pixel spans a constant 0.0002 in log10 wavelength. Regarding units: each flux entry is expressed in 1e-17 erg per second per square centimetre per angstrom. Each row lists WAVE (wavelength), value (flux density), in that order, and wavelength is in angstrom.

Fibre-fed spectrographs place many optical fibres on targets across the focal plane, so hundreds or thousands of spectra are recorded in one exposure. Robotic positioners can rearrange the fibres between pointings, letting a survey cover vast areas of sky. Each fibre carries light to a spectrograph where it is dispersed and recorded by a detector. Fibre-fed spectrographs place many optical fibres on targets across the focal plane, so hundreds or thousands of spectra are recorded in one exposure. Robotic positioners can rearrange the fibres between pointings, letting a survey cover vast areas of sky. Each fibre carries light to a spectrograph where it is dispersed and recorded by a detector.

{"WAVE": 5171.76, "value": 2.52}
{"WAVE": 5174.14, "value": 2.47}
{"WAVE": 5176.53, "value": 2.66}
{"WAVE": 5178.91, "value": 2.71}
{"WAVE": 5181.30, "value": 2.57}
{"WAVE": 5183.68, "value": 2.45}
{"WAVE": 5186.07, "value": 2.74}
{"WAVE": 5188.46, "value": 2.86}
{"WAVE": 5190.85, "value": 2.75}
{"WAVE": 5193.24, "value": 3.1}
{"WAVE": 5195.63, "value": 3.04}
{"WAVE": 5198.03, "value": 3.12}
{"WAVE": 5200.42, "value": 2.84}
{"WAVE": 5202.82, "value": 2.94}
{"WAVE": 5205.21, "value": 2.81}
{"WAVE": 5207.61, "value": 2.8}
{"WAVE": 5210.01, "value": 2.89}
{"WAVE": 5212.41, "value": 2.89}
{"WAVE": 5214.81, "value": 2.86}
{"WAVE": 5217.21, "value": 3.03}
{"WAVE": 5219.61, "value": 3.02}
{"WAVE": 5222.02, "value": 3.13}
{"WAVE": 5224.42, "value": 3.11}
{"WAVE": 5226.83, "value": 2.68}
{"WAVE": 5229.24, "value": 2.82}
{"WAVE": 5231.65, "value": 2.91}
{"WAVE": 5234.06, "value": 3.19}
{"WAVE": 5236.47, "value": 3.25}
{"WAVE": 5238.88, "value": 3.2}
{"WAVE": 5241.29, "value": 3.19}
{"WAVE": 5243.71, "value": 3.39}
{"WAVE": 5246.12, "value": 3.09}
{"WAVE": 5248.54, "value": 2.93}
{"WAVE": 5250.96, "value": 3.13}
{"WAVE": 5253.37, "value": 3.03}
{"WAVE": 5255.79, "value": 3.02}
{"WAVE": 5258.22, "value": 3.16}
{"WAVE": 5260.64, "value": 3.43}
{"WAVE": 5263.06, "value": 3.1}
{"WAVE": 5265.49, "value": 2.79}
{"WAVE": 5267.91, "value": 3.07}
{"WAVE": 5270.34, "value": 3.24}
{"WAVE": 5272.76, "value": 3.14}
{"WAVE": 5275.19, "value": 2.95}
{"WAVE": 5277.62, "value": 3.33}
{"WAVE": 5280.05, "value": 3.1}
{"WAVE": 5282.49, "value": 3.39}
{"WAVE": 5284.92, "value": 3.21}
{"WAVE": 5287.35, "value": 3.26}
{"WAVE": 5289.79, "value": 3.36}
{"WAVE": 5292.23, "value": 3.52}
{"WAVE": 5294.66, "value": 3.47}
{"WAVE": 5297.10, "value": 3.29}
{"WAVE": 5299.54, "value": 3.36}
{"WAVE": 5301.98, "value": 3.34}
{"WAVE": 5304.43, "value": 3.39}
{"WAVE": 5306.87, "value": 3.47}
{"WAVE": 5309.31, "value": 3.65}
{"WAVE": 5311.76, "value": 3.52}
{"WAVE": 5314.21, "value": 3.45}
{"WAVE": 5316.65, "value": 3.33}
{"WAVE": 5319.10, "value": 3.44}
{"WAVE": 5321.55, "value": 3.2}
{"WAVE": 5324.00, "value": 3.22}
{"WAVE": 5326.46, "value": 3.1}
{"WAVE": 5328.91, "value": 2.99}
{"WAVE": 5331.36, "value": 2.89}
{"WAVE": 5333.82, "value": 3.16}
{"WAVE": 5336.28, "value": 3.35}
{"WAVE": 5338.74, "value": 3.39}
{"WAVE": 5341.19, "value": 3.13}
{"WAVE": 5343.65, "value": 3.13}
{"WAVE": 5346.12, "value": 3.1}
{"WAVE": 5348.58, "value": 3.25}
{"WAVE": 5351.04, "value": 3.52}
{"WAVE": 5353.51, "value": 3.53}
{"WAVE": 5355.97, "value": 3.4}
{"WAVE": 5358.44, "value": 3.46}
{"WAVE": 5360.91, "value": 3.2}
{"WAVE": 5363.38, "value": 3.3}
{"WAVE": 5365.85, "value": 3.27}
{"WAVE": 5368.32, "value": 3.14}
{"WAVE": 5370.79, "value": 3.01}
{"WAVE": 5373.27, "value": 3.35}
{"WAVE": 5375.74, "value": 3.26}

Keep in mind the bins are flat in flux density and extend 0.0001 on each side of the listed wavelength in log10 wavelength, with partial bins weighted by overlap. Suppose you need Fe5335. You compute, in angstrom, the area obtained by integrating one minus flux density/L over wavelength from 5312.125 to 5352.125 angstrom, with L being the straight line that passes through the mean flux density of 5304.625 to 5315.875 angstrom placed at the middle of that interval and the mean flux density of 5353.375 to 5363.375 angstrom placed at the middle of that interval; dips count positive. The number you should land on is 2.5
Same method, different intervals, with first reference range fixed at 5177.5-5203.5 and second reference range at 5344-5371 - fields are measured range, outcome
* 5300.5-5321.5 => -1.8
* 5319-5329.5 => 0.1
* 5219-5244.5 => -1.2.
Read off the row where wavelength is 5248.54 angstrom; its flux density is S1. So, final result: 2.93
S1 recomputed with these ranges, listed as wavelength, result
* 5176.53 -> 2.66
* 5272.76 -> 3.14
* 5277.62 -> 3.33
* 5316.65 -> 3.33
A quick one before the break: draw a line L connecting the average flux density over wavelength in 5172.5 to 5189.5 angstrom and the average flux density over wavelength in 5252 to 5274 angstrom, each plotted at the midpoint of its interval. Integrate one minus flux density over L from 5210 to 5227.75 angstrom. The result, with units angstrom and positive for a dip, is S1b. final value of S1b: -0.67 angstrom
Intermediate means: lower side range 2.63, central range 2.96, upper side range 3.11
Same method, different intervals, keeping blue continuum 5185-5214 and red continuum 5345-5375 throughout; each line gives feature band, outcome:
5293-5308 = -1.2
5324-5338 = 0.5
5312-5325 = -0.6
